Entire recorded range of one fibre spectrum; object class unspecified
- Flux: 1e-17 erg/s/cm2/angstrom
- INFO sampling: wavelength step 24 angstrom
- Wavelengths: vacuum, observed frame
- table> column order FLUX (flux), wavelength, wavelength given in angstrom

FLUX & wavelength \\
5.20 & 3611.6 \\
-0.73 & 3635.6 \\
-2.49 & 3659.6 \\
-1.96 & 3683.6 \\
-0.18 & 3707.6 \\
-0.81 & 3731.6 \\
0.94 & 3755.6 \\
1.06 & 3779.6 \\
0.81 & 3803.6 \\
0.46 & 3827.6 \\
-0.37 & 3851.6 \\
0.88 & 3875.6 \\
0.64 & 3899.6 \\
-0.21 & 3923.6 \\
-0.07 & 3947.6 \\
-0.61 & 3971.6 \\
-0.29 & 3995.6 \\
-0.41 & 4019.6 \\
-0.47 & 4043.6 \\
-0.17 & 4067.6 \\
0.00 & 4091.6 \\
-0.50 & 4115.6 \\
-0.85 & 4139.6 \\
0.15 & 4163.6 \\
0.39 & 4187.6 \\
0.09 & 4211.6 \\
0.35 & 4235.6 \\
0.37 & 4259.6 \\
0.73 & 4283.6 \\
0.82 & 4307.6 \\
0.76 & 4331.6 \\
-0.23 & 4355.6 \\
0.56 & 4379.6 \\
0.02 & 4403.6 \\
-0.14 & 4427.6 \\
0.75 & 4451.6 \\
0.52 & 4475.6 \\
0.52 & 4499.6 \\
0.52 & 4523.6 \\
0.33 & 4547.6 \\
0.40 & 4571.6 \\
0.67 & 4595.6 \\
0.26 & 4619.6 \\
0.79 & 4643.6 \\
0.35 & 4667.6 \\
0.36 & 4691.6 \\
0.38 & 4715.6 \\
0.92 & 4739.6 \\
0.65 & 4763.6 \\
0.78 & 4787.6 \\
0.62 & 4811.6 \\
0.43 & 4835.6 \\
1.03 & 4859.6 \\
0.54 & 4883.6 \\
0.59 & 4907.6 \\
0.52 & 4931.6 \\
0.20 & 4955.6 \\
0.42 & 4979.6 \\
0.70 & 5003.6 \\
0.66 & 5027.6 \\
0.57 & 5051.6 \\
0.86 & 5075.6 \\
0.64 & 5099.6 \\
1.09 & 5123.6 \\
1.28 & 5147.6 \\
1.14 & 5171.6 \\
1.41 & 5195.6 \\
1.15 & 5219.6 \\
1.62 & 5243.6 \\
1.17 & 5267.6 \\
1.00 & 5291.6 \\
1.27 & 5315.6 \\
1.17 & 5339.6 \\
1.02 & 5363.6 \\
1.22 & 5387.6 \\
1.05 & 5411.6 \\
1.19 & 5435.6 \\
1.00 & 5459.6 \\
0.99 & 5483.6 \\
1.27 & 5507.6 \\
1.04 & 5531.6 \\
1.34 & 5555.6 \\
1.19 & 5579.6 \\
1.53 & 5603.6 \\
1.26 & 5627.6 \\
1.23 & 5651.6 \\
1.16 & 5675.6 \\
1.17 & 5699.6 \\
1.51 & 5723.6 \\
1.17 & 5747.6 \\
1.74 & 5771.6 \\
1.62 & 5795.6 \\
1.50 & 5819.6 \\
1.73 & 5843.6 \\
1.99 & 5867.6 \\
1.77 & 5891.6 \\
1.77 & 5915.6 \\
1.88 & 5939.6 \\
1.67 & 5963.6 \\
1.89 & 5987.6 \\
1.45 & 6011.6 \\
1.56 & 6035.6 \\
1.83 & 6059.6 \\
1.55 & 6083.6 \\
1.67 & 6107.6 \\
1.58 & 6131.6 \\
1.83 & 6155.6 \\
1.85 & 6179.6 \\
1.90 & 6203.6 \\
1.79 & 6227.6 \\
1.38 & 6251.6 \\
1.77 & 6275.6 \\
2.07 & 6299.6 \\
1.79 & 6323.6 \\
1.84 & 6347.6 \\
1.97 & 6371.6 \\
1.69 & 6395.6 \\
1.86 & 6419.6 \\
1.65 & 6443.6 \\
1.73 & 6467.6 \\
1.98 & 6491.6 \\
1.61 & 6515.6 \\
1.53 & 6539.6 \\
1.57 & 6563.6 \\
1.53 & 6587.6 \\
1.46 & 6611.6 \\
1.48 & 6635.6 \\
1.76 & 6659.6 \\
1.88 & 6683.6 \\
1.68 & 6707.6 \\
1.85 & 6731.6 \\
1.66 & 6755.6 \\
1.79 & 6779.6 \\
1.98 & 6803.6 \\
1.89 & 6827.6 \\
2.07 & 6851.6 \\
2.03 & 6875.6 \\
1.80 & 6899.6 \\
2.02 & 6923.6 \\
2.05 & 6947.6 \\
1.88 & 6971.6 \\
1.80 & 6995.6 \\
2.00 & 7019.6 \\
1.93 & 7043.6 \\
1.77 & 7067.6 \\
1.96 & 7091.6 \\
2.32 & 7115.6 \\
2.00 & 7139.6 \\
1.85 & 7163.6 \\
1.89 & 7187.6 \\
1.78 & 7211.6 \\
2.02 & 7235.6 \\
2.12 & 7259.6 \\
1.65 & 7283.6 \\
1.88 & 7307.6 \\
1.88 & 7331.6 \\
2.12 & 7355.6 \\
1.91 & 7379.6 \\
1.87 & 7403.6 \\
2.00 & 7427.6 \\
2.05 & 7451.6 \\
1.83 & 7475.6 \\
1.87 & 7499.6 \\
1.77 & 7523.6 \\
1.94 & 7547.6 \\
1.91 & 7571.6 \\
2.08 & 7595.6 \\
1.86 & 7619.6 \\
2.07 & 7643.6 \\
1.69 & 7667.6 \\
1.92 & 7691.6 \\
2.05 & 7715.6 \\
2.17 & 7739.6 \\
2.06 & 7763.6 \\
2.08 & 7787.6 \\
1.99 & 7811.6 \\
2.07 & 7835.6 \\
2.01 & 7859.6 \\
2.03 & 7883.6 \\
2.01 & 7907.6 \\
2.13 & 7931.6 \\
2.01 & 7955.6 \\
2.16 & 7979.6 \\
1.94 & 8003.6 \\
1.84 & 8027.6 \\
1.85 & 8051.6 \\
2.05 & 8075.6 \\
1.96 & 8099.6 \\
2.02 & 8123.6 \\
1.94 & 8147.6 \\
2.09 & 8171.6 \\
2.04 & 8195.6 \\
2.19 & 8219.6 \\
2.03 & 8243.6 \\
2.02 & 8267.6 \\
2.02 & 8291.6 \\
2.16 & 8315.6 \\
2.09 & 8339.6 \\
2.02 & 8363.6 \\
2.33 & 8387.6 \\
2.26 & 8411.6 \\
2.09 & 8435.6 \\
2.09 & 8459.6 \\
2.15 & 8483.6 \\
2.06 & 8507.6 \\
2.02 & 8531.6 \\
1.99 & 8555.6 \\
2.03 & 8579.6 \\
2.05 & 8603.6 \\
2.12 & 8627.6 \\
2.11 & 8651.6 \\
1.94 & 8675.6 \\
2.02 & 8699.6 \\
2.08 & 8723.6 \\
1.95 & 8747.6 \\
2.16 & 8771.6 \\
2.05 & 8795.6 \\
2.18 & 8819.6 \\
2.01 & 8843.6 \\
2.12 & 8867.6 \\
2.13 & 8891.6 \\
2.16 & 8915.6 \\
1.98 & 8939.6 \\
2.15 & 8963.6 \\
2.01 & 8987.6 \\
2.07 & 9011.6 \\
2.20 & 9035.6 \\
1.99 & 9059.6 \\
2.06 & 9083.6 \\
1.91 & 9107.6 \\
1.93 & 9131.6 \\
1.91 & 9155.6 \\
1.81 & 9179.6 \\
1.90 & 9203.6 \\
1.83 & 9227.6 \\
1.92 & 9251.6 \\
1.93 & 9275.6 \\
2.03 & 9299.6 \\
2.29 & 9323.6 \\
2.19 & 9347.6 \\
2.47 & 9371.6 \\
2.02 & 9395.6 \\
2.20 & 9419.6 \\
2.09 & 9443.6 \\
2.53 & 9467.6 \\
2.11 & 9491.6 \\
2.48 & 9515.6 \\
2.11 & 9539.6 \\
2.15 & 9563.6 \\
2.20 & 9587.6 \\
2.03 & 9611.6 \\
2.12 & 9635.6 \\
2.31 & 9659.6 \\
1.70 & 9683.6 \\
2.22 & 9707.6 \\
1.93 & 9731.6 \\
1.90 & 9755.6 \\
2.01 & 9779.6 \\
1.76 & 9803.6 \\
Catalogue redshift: 0.28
